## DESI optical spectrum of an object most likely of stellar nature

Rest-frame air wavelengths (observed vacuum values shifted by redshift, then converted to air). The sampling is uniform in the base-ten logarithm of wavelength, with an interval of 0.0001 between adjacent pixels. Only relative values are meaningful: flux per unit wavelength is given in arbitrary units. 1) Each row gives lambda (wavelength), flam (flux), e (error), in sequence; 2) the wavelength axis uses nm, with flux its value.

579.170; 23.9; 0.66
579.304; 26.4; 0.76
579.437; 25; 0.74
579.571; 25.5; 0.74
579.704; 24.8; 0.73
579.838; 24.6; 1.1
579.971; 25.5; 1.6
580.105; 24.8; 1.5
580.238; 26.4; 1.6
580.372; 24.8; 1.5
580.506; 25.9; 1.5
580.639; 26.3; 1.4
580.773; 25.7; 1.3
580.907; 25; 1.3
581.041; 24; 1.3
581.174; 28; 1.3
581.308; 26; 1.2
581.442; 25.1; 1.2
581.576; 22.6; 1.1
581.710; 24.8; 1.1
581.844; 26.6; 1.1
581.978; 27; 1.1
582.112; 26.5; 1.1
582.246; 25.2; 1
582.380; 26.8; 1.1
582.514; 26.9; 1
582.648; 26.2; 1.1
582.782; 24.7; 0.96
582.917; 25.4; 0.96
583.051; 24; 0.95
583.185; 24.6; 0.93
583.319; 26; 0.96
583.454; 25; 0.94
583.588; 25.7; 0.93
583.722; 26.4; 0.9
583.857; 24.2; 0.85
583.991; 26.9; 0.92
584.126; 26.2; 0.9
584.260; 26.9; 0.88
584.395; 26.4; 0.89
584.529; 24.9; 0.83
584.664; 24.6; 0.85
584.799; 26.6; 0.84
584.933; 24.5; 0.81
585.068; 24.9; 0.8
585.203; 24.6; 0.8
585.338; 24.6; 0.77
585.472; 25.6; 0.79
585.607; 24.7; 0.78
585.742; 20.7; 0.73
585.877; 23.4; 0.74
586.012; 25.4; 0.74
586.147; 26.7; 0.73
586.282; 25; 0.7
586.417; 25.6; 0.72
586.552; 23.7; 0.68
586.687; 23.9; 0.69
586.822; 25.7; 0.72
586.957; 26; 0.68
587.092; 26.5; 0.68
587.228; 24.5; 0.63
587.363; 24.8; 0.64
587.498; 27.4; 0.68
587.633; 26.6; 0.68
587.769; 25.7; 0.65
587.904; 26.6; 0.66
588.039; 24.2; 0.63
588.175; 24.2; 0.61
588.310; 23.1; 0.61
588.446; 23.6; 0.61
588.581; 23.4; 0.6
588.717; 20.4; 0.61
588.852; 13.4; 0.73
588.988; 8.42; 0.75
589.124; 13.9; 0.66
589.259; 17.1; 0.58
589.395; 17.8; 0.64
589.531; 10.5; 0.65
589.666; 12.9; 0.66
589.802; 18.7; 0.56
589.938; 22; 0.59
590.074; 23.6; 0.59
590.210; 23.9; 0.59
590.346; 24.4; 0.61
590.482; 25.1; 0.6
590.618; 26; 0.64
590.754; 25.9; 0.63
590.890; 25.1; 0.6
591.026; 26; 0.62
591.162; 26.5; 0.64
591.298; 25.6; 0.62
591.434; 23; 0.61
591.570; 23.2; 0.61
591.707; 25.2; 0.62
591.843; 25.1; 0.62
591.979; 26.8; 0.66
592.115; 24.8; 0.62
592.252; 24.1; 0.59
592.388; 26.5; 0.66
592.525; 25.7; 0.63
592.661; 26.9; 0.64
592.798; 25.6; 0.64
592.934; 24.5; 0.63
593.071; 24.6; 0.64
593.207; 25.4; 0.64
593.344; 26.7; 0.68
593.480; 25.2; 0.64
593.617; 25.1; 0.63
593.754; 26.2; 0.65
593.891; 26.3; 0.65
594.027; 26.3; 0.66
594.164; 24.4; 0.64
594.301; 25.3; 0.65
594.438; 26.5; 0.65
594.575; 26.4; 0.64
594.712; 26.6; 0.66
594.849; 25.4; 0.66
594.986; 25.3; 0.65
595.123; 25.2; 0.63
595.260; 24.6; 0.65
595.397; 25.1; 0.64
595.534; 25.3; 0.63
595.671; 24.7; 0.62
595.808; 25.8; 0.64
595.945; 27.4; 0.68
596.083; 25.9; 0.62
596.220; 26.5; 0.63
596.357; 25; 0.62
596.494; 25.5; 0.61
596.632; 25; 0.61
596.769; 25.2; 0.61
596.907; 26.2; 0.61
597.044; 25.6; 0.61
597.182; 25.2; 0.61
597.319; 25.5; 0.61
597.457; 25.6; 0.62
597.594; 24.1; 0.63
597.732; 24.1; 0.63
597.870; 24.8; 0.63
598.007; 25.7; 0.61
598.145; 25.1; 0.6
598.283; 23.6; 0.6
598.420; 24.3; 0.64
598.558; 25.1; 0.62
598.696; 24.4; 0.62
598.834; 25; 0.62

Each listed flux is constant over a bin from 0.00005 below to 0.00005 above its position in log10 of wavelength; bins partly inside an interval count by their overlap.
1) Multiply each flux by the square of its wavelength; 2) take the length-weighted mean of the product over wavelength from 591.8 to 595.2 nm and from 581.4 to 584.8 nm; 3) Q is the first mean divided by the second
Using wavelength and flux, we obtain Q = 1.0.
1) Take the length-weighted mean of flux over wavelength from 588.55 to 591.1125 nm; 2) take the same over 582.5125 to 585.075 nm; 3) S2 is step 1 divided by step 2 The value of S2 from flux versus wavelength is 0.78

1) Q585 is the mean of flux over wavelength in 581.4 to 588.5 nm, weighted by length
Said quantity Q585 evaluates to 25.3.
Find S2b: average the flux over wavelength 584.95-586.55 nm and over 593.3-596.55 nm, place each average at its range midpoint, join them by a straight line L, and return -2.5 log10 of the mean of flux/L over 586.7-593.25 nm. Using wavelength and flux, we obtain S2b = 0.088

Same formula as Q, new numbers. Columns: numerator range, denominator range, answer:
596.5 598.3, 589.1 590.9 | 1.25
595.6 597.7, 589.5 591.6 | 1.14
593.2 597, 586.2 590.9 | 1.18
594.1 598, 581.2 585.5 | 1.04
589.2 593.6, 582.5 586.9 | 0.96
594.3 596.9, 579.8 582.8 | 1.05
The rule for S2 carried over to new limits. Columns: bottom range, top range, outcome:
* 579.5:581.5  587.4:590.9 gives 0.83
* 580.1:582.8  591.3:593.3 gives 0.98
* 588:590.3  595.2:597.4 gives 1.35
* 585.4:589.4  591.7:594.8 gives 1.12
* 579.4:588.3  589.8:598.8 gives 0.99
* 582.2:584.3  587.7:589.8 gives 0.74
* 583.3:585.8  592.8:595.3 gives 1.01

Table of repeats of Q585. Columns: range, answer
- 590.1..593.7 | 25.2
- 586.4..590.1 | 21.5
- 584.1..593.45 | 23.7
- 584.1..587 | 25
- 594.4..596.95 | 25.6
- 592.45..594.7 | 25.7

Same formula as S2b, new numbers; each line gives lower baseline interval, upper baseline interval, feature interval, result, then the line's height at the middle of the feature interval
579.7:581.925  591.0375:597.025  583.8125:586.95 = 0.016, 25.4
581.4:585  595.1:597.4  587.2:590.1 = 0.240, 25.6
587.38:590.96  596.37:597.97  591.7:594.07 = -0.111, 23.1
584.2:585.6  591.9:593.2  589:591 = 0.247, 25.4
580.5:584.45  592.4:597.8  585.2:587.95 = 0.022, 25.6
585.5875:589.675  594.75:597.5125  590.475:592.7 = -0.072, 23.8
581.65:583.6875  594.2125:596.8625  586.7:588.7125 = 0.030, 25.7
